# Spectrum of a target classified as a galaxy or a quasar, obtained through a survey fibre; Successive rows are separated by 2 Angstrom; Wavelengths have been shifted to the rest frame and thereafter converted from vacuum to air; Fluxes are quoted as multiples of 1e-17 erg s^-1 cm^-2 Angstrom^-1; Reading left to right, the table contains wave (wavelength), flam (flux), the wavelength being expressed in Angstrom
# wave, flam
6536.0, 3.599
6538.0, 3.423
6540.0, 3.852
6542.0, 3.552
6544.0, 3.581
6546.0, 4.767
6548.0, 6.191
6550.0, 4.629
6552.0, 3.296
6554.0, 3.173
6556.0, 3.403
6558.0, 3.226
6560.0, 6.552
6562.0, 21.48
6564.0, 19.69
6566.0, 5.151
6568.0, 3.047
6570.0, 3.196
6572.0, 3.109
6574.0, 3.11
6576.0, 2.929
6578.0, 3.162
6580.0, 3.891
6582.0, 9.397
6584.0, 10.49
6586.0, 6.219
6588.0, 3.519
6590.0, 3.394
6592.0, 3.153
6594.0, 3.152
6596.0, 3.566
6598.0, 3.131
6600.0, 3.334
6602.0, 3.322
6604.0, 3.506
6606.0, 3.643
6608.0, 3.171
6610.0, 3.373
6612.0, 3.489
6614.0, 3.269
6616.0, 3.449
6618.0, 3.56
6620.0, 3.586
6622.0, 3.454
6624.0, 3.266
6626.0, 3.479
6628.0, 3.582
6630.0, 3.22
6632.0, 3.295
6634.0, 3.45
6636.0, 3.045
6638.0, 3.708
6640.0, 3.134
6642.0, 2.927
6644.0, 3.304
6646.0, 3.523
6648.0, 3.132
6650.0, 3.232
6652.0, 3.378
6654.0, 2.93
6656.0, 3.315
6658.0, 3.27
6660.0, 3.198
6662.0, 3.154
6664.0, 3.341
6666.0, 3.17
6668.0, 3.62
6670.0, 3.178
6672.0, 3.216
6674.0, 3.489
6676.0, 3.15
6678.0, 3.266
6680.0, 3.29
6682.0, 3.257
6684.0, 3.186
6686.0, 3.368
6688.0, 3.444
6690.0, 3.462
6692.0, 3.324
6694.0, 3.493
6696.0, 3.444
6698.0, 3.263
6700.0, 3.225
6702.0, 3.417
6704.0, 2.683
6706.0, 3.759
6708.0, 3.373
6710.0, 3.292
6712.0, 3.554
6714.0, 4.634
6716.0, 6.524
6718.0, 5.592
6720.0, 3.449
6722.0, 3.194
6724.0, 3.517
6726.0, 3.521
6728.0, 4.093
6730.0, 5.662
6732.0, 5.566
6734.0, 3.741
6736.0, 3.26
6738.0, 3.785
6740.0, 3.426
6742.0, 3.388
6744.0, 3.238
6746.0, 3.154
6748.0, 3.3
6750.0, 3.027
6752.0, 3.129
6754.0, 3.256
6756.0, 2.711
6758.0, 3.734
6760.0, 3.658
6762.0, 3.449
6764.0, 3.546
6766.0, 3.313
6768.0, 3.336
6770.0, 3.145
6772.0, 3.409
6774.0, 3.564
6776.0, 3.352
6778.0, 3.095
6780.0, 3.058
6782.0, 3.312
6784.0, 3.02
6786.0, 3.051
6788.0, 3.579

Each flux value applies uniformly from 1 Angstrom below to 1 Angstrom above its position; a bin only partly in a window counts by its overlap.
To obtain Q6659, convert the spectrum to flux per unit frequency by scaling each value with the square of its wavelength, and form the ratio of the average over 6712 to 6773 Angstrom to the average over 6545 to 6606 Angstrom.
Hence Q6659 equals 0.74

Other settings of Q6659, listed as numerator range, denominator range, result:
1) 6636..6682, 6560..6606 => 0.59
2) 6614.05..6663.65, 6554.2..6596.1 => 0.57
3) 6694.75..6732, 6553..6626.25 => 0.84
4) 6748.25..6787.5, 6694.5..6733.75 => 0.84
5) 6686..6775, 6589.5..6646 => 1.12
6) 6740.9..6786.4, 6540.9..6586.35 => 0.58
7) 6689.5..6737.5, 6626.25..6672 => 1.21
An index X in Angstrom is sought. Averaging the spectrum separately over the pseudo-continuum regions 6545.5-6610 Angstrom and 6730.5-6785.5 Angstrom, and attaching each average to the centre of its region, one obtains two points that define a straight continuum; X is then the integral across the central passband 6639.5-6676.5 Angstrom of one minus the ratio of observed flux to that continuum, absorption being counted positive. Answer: 9.7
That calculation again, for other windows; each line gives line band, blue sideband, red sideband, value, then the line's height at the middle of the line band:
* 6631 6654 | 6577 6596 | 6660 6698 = 4.2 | 4.01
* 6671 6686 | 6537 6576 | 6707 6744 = 4.1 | 4.5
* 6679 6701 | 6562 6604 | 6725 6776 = 4.6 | 4.22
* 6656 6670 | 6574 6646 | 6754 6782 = 1.4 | 3.64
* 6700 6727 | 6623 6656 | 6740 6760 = -5.0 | 3.26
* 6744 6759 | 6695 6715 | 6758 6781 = 0.9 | 3.4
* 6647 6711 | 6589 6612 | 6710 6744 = 9.0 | 3.83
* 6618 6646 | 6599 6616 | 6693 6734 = 1.3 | 3.52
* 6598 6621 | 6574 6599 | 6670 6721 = 5.1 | 4.39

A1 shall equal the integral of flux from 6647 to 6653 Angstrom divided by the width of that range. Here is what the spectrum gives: 3.25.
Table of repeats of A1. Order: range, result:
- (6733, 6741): 3.55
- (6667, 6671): 3.4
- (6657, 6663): 3.21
